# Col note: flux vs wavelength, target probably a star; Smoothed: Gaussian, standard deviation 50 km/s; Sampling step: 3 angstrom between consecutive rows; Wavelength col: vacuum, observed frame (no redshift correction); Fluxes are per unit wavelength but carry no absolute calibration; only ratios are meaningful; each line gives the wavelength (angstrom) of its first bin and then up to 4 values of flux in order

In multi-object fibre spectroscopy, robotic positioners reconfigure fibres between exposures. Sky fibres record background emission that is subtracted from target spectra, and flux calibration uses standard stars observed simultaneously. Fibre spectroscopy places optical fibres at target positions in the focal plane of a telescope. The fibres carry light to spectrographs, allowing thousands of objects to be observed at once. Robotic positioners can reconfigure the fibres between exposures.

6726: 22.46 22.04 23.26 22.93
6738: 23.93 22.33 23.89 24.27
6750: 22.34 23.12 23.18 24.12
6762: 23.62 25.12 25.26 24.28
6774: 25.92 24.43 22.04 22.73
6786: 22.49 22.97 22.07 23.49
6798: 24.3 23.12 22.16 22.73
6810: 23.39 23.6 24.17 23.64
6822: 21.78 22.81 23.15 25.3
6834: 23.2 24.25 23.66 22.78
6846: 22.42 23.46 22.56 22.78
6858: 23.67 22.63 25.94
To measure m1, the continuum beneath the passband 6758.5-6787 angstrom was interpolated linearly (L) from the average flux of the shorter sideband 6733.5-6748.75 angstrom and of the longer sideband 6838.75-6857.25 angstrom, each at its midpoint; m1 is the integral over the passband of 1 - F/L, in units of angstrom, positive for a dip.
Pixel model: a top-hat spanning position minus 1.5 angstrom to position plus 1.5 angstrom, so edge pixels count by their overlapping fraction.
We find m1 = -0.9 angstrom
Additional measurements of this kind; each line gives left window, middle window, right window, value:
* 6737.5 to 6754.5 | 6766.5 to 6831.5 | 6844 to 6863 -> -0.8 angstrom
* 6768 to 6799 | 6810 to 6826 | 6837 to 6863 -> 0.1 angstrom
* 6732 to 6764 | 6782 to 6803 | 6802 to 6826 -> 0.1 angstrom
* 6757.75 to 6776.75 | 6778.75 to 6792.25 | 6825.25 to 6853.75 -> 1.0 angstrom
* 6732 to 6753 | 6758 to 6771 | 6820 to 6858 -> -0.7 angstrom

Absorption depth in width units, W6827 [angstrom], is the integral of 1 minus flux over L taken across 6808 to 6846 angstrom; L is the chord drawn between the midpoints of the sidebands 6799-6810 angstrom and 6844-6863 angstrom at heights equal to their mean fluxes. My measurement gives -0.9 angstrom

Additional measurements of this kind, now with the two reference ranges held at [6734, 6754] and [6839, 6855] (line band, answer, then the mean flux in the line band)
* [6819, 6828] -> 0.14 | 22.7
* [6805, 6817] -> -0.17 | 23.4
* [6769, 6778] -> -0.68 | 24.9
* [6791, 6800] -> -0.09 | 23.3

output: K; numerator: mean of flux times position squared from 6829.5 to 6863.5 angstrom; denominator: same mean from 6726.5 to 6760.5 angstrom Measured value 1.04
